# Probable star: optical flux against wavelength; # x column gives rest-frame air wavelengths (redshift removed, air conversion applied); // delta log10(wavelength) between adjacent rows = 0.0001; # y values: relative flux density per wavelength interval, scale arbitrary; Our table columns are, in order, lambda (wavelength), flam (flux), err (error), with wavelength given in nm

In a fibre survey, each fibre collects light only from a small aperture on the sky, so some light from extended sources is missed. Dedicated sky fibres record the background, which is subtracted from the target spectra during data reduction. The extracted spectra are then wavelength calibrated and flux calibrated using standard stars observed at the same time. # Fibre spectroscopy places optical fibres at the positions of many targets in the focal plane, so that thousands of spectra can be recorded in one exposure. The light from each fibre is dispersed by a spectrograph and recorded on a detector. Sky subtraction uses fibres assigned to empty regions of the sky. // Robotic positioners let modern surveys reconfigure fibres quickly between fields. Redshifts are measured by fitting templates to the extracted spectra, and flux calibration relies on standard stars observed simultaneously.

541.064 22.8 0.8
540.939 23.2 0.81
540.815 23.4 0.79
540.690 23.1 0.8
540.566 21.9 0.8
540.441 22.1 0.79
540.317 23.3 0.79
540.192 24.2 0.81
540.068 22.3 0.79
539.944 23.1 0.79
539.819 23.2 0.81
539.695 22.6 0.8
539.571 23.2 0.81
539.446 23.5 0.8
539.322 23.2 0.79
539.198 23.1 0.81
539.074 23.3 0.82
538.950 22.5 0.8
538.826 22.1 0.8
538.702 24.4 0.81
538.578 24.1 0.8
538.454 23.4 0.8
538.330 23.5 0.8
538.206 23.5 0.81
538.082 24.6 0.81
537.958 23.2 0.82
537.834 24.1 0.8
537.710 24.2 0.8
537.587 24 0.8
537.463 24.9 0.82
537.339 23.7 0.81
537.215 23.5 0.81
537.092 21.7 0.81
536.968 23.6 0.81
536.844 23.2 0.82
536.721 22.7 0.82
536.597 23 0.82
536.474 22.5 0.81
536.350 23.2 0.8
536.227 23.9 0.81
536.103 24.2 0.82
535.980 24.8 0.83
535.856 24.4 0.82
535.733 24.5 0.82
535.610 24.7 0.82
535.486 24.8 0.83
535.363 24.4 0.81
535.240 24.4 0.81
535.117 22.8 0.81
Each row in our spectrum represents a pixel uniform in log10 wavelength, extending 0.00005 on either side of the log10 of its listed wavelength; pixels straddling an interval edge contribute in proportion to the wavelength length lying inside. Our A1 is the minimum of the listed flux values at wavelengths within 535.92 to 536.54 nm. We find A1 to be 22.5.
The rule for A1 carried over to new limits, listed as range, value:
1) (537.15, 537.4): 23.5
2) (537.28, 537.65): 23.7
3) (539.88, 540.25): 22.3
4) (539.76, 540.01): 23.1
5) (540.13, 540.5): 22.1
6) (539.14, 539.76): 22.6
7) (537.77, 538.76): 23.2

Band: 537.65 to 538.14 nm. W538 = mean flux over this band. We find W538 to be 24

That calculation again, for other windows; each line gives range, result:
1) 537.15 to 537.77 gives 24.1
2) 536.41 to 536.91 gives 22.9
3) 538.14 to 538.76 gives 23.8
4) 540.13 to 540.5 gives 23.2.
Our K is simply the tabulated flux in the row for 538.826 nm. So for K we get 22.1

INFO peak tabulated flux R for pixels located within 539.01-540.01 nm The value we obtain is 23.5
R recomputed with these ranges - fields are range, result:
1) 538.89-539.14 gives 23.3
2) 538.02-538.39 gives 24.6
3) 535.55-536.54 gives 24.8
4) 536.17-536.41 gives 23.9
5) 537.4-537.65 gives 24.9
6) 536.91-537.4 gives 23.7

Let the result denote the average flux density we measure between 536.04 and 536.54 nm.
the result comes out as 23.5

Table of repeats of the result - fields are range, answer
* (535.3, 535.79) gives 24.6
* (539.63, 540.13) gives 22.8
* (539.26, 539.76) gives 23.1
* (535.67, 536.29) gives 24.4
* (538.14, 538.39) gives 23.5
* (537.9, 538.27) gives 23.8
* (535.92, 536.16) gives 24.5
